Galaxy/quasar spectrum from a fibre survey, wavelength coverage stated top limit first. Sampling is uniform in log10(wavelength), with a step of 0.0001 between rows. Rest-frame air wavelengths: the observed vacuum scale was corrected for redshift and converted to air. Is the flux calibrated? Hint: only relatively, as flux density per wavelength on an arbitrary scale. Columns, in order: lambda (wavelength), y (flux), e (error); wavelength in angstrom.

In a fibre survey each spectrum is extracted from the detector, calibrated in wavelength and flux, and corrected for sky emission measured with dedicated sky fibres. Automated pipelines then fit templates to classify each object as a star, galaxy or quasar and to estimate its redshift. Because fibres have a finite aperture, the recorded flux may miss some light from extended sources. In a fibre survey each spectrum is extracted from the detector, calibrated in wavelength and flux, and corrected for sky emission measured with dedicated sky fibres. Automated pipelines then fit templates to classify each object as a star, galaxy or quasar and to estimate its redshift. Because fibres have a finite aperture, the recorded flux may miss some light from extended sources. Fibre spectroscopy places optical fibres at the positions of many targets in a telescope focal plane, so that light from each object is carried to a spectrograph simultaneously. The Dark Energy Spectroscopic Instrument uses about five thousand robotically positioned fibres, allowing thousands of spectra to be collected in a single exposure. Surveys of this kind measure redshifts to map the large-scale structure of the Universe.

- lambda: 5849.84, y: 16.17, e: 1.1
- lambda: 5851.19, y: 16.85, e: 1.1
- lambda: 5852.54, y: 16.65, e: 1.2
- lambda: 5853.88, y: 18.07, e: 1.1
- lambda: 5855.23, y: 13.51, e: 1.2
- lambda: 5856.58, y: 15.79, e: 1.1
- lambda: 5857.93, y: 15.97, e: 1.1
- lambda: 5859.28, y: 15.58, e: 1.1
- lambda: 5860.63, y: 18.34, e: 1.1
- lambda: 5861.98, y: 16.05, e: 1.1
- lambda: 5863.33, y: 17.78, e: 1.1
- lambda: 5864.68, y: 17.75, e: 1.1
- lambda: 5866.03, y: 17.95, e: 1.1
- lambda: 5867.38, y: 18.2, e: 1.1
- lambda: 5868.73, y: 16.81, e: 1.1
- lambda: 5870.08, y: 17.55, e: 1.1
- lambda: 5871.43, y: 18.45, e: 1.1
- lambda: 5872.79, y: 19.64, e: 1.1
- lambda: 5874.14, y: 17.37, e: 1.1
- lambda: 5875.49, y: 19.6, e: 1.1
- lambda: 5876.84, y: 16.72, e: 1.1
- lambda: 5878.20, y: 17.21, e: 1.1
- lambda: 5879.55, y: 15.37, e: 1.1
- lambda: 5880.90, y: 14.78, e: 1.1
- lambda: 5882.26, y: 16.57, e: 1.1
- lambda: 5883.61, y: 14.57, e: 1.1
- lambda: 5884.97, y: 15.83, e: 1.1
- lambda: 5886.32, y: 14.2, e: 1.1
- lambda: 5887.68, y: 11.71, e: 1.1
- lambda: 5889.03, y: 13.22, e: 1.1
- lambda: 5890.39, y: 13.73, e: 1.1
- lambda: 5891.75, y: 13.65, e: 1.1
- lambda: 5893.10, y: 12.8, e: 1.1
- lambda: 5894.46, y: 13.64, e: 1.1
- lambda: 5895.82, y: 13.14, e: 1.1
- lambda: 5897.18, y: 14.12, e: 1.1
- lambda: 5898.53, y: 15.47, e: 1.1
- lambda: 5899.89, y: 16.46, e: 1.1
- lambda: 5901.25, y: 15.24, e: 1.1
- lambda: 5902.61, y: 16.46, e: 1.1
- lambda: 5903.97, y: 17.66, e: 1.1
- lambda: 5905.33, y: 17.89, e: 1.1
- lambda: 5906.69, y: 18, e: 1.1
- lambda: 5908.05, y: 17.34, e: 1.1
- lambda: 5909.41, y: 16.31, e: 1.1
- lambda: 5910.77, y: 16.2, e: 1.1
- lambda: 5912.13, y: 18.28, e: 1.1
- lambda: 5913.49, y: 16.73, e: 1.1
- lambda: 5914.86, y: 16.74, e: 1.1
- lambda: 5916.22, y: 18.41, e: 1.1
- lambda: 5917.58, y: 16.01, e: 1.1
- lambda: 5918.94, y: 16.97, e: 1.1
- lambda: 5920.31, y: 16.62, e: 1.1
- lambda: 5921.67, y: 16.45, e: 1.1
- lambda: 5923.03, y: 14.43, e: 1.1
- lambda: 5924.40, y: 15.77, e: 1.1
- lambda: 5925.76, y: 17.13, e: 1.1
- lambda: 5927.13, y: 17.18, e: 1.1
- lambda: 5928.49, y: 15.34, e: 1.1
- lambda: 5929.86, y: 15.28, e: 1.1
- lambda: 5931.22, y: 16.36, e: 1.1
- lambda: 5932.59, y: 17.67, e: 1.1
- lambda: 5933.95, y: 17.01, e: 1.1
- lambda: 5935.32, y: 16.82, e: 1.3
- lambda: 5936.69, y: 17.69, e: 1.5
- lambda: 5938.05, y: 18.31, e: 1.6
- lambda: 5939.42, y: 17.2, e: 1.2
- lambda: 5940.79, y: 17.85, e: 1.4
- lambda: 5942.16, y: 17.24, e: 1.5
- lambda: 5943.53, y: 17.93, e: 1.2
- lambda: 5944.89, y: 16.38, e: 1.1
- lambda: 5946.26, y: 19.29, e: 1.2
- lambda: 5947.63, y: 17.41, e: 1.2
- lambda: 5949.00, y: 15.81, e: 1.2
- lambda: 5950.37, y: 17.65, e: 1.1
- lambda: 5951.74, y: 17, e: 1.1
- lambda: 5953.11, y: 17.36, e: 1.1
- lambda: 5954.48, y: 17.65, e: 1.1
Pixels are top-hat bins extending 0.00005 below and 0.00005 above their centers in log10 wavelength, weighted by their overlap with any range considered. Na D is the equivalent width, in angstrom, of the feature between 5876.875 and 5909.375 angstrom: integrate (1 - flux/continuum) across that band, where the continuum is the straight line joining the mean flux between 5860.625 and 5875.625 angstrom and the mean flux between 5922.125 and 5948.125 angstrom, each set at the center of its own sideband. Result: 4.3 angstrom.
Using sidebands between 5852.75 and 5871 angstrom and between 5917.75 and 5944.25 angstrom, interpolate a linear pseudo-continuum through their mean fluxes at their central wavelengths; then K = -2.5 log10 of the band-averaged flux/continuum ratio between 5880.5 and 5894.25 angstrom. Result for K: 0.20 mag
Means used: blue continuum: 16.9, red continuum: 16.8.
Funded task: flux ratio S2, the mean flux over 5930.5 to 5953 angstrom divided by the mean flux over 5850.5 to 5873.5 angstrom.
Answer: 1.01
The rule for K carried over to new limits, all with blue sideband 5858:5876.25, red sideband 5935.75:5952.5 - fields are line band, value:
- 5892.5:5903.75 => 0.19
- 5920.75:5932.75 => 0.09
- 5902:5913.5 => 0.02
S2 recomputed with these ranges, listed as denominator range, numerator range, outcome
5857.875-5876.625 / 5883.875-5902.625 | 0.80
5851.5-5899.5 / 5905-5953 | 1.07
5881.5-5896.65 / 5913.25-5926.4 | 1.19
